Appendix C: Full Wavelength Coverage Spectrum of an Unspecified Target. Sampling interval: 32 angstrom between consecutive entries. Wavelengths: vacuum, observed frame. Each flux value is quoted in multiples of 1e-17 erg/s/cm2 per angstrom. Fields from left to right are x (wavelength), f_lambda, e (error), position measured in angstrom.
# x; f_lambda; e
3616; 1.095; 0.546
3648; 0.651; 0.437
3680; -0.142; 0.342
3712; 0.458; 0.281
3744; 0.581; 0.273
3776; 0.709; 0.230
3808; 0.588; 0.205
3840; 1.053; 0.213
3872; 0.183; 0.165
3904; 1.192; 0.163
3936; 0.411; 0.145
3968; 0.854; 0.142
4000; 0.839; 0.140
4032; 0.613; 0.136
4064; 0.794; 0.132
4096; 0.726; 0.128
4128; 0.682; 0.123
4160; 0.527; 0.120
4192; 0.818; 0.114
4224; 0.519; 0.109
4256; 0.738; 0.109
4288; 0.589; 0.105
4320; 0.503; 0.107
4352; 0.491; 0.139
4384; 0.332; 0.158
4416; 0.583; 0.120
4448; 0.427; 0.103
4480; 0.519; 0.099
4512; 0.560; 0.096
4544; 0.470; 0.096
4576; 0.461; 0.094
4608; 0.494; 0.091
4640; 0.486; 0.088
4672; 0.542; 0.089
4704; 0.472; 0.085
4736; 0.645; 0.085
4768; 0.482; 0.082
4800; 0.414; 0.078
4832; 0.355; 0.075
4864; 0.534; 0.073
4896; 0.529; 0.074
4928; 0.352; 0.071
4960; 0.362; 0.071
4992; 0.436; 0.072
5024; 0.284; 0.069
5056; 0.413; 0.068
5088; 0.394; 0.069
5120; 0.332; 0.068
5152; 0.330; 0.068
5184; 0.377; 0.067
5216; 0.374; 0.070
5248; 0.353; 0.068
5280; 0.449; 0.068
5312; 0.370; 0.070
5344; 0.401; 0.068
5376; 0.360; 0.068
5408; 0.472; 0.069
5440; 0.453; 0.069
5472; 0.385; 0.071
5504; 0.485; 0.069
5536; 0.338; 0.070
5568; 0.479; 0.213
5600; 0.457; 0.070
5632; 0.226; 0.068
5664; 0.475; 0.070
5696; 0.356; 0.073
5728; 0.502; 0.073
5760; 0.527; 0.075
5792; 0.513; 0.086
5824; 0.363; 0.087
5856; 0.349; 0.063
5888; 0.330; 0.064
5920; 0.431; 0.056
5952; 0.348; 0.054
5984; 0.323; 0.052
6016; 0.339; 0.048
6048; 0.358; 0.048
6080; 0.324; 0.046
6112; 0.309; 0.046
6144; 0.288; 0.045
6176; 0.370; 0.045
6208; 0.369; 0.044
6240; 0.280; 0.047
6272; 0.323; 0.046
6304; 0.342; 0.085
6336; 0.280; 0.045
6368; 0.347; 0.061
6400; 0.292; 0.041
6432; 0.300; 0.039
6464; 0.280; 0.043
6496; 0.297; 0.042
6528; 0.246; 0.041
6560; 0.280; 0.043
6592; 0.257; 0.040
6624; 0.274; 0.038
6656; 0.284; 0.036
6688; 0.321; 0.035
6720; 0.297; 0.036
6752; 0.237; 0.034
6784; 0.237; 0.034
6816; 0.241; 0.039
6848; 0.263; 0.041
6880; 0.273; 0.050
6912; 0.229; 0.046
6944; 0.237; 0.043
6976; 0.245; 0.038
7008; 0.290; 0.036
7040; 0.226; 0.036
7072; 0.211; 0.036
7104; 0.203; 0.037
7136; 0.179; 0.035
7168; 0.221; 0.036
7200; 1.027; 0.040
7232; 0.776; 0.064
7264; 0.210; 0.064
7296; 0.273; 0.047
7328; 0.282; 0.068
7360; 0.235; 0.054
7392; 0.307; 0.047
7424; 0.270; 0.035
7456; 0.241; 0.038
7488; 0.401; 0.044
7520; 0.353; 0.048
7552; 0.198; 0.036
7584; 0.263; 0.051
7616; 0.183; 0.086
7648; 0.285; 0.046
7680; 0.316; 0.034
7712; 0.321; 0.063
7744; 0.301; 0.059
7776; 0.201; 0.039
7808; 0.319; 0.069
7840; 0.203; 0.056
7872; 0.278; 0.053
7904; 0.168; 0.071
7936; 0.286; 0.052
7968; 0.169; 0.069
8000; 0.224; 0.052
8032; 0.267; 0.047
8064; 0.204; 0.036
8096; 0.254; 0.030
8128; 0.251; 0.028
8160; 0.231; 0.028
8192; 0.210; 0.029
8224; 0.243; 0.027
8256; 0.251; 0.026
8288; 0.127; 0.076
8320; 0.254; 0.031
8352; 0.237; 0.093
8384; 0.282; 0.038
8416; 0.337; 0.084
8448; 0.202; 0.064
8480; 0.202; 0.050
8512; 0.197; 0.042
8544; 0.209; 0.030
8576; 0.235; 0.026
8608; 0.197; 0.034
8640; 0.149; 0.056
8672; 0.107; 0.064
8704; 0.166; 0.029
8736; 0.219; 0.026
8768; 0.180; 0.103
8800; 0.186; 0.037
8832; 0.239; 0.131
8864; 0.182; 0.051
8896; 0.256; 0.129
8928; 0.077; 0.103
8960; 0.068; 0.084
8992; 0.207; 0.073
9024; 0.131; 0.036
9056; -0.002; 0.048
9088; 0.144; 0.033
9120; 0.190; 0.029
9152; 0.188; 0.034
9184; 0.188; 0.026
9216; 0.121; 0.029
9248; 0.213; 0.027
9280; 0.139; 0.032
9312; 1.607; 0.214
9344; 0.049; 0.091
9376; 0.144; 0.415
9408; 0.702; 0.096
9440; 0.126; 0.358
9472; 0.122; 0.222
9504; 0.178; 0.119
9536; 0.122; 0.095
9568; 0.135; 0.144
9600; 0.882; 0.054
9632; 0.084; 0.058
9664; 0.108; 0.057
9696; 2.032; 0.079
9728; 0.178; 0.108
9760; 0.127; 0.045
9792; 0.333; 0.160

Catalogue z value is 0.935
